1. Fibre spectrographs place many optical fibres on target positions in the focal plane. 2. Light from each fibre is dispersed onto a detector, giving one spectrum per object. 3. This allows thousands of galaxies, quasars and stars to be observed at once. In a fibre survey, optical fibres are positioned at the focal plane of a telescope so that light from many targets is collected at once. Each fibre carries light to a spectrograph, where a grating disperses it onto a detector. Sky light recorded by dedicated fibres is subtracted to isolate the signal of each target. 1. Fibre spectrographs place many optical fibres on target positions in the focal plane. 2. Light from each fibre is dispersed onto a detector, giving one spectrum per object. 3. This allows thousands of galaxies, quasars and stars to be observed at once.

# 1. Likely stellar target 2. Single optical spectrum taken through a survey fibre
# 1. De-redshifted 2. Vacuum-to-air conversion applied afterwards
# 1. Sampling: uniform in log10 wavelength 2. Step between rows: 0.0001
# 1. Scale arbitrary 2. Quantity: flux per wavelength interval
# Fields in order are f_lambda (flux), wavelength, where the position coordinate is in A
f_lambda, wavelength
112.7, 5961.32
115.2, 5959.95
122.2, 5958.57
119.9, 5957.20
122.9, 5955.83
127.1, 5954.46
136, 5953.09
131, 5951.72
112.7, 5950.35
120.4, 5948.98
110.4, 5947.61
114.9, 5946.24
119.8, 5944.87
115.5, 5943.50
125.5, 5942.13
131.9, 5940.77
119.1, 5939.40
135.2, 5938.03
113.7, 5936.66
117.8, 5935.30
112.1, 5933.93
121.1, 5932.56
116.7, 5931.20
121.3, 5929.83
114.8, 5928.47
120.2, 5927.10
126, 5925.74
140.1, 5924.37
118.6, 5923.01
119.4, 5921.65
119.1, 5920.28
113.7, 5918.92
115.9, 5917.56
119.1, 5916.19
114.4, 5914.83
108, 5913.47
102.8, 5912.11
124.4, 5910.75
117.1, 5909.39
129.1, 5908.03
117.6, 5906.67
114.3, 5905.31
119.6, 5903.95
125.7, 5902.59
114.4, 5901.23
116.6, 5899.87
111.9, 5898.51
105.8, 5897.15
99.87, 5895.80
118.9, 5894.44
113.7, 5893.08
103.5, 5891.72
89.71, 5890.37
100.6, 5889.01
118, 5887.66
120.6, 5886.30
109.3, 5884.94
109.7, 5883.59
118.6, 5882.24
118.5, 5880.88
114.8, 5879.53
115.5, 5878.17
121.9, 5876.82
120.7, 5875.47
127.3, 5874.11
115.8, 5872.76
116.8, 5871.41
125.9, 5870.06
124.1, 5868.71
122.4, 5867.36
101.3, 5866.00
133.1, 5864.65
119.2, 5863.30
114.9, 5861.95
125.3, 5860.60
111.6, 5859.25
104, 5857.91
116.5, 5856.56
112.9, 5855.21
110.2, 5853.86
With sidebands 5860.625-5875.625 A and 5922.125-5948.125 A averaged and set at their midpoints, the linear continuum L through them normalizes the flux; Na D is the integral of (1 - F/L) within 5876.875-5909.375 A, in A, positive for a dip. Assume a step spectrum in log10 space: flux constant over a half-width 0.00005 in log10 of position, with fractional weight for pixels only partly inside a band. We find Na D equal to 1.9 A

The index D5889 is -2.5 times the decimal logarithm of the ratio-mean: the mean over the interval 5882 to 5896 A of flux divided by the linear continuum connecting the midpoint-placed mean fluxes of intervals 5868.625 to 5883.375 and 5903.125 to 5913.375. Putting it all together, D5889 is 0.09 mag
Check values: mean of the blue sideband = 120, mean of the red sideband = 117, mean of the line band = 109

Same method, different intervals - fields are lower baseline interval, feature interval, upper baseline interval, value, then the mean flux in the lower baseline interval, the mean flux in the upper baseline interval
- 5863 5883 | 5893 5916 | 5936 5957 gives 0.053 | 120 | 122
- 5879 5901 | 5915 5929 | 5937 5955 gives -0.026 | 111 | 123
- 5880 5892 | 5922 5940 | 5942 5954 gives -0.033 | 110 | 121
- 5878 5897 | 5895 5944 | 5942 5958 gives -0.021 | 111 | 121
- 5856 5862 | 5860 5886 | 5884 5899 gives -0.064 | 115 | 108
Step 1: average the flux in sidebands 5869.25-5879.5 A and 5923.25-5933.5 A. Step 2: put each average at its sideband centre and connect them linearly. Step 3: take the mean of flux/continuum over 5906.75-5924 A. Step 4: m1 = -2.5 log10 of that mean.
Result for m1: 0.04 mag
